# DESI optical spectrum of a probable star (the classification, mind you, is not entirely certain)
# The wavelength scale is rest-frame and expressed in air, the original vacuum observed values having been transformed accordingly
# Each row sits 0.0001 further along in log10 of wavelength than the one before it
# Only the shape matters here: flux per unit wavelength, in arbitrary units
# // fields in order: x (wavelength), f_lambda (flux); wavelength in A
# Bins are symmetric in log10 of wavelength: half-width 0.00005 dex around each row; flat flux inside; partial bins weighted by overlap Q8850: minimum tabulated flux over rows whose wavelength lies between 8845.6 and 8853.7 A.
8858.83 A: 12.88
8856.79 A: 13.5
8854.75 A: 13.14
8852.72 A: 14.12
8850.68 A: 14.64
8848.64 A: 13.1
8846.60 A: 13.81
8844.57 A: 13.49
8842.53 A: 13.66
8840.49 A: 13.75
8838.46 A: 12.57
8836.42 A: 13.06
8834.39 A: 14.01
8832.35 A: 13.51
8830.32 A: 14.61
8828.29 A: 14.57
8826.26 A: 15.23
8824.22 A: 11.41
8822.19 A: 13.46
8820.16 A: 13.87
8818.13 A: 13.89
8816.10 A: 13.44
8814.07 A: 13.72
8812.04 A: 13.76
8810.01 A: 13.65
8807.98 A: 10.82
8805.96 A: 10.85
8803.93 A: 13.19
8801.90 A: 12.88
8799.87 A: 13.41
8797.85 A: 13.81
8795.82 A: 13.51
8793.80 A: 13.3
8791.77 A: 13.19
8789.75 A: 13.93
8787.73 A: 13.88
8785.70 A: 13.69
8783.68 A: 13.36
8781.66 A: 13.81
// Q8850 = 13.1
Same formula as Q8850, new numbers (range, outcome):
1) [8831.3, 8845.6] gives 12.57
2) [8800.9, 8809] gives 10.82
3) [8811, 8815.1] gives 13.72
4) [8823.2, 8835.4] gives 11.41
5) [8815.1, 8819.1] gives 13.44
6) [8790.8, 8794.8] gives 13.19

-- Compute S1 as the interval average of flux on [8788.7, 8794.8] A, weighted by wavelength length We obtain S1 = 13.5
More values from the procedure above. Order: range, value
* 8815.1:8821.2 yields 13.7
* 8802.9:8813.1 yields 12.5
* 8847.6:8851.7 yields 13.8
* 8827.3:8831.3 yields 14.6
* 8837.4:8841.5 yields 13.2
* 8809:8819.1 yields 13.7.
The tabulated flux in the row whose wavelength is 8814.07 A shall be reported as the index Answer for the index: 13.72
